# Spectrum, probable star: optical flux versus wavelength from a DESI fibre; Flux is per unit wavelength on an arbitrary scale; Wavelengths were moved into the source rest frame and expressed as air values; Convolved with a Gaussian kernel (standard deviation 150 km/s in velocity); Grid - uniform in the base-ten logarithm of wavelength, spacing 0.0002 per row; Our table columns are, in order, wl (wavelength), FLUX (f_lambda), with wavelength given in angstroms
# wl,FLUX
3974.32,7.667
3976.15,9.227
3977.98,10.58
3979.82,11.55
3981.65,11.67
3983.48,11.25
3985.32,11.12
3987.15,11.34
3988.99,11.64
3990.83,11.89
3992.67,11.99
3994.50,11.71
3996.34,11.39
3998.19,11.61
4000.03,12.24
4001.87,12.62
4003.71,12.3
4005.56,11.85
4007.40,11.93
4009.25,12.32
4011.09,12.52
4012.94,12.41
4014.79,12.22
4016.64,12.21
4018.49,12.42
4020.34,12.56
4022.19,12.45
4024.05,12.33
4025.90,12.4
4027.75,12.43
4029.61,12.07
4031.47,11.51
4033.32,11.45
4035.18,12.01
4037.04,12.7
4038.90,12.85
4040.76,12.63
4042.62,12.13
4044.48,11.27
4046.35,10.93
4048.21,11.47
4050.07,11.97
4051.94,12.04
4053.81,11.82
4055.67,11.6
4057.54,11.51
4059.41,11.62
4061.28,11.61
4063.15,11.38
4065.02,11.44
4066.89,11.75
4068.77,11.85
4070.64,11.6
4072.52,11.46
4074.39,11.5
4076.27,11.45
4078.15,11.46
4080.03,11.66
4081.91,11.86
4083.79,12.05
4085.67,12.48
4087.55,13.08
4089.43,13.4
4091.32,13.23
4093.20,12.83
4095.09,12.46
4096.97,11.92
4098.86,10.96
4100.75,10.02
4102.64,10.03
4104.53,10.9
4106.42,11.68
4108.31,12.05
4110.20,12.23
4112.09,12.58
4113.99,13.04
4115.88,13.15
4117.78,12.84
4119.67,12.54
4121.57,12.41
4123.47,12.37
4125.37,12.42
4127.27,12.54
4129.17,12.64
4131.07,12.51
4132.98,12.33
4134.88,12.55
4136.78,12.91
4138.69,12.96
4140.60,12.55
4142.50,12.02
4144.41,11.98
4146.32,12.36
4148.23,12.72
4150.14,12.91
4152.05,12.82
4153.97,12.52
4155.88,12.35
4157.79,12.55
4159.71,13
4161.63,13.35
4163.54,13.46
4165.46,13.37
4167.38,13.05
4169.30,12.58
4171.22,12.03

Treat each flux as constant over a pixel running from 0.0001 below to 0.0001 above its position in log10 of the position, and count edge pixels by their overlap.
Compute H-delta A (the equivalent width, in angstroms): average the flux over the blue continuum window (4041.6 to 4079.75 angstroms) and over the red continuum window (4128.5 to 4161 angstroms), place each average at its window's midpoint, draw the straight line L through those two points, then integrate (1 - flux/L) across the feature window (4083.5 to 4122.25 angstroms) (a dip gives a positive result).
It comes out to -0.3 angstroms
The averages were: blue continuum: 11.6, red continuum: 12.6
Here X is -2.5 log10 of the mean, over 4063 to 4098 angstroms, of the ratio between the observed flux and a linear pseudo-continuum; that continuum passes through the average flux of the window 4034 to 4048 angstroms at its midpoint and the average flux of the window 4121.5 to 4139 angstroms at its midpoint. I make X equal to 0.02 mag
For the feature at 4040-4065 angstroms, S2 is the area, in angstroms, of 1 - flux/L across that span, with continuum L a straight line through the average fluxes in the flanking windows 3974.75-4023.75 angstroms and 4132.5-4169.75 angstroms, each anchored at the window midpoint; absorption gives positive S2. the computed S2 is 0.9 angstroms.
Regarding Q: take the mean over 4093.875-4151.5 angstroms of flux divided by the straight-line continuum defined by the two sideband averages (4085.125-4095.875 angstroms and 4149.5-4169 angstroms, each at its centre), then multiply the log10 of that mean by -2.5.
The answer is 0.06 mag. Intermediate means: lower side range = 12.9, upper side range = 12.9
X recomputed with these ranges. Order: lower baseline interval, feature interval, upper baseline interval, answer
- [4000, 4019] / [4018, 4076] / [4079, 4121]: 0.03 mag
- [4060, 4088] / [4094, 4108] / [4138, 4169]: 0.08 mag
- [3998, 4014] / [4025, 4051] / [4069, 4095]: 0.02 mag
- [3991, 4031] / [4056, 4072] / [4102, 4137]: 0.06 mag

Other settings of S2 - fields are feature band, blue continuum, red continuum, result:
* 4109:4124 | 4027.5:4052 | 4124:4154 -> -0.3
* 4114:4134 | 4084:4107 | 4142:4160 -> -0.6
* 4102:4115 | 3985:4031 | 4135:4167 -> 0.7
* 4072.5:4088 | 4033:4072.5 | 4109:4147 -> 0.2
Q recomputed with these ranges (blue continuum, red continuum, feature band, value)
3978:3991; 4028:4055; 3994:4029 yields -0.05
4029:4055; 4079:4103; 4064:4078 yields 0.04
